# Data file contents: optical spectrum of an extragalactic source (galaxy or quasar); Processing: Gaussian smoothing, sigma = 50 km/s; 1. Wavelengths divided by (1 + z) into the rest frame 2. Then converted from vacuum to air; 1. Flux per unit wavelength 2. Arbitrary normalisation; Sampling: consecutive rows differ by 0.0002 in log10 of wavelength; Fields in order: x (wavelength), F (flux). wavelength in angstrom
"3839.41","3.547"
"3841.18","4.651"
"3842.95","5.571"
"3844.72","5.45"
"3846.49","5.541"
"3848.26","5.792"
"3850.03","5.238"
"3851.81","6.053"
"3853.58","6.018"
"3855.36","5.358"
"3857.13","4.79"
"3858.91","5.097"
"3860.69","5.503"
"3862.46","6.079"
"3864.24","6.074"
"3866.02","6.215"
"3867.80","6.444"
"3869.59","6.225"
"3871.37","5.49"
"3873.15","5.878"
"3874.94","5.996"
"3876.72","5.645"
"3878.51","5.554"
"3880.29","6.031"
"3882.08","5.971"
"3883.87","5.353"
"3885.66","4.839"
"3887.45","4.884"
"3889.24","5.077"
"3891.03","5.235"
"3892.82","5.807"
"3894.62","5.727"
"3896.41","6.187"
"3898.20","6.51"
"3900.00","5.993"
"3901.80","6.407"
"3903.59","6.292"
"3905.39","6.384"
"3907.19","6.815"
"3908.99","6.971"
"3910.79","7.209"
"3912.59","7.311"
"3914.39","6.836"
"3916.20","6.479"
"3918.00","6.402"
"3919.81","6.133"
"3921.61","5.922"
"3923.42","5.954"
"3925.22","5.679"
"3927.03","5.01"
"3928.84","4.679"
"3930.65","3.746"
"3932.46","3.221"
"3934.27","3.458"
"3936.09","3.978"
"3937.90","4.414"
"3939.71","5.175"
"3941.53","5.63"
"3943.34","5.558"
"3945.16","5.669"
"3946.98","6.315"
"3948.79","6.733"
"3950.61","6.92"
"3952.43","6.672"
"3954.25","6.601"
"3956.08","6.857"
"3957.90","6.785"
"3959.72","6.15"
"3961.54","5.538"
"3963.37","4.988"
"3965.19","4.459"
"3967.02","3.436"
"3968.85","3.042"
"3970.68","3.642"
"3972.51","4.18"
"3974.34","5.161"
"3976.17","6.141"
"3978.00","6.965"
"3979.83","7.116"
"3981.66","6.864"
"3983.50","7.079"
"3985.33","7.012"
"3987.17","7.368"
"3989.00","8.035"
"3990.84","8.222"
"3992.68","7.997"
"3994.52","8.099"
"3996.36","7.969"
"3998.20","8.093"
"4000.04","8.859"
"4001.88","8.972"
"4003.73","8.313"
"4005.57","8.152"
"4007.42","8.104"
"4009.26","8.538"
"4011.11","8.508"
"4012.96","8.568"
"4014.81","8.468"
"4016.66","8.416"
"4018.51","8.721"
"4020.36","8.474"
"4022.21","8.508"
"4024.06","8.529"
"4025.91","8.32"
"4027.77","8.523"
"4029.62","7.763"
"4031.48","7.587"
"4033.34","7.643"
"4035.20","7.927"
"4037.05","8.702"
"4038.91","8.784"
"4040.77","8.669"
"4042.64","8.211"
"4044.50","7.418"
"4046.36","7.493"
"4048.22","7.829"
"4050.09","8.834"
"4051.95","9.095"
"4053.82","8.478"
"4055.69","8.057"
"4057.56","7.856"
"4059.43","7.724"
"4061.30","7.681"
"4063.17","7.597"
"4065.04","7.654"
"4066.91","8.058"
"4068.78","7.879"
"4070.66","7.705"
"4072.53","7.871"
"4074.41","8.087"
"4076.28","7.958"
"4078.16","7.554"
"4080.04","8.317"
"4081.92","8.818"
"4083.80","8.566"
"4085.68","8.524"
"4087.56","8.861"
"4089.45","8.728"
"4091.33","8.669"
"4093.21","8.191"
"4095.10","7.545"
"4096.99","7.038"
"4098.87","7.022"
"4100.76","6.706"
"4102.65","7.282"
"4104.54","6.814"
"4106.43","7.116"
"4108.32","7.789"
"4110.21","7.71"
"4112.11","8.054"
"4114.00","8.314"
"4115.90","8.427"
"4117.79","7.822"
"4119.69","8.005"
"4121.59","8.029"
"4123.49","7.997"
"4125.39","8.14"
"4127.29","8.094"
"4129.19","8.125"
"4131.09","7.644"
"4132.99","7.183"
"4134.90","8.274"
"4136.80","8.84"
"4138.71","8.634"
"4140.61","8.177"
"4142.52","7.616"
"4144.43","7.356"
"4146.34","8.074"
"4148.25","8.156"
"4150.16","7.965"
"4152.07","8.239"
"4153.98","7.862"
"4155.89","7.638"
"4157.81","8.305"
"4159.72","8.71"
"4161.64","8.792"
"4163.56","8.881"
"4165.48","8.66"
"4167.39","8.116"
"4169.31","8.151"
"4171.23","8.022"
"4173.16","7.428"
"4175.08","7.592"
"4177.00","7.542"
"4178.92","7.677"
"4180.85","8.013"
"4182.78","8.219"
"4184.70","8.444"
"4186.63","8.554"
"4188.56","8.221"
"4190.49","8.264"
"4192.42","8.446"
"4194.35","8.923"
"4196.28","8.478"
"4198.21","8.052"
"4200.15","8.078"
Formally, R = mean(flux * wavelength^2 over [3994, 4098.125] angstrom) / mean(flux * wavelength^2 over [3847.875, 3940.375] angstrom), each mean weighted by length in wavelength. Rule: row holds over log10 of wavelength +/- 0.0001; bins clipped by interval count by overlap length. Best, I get 1.56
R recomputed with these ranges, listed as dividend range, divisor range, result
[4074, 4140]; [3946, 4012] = 1.25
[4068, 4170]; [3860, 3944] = 1.57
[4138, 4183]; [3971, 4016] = 1.16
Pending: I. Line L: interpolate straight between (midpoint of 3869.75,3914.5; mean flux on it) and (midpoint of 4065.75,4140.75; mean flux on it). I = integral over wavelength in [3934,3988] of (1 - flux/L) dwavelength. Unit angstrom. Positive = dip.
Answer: 7.8 angstrom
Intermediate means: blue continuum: 6.01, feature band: 5.69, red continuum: 7.96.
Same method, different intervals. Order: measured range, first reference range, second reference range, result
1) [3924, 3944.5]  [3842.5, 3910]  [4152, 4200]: 5.4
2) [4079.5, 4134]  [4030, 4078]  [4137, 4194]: 1.1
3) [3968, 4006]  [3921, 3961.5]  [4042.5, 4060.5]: -2.2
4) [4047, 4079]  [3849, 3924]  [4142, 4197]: -2.9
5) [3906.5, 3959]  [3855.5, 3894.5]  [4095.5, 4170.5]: 2.6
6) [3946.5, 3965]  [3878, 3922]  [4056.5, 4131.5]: 0.9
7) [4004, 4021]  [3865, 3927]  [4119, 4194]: -3.6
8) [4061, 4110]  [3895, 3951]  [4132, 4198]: -3.1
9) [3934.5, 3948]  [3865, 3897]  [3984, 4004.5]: 3.5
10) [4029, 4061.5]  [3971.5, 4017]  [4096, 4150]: -1.7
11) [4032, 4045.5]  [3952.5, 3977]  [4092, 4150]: -3.6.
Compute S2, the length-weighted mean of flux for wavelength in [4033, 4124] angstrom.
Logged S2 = 7.98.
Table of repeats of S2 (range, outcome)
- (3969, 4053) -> 7.78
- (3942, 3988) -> 5.89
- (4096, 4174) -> 7.93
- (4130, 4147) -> 7.98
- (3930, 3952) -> 5.12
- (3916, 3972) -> 5.31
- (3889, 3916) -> 6.35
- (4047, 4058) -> 8.35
